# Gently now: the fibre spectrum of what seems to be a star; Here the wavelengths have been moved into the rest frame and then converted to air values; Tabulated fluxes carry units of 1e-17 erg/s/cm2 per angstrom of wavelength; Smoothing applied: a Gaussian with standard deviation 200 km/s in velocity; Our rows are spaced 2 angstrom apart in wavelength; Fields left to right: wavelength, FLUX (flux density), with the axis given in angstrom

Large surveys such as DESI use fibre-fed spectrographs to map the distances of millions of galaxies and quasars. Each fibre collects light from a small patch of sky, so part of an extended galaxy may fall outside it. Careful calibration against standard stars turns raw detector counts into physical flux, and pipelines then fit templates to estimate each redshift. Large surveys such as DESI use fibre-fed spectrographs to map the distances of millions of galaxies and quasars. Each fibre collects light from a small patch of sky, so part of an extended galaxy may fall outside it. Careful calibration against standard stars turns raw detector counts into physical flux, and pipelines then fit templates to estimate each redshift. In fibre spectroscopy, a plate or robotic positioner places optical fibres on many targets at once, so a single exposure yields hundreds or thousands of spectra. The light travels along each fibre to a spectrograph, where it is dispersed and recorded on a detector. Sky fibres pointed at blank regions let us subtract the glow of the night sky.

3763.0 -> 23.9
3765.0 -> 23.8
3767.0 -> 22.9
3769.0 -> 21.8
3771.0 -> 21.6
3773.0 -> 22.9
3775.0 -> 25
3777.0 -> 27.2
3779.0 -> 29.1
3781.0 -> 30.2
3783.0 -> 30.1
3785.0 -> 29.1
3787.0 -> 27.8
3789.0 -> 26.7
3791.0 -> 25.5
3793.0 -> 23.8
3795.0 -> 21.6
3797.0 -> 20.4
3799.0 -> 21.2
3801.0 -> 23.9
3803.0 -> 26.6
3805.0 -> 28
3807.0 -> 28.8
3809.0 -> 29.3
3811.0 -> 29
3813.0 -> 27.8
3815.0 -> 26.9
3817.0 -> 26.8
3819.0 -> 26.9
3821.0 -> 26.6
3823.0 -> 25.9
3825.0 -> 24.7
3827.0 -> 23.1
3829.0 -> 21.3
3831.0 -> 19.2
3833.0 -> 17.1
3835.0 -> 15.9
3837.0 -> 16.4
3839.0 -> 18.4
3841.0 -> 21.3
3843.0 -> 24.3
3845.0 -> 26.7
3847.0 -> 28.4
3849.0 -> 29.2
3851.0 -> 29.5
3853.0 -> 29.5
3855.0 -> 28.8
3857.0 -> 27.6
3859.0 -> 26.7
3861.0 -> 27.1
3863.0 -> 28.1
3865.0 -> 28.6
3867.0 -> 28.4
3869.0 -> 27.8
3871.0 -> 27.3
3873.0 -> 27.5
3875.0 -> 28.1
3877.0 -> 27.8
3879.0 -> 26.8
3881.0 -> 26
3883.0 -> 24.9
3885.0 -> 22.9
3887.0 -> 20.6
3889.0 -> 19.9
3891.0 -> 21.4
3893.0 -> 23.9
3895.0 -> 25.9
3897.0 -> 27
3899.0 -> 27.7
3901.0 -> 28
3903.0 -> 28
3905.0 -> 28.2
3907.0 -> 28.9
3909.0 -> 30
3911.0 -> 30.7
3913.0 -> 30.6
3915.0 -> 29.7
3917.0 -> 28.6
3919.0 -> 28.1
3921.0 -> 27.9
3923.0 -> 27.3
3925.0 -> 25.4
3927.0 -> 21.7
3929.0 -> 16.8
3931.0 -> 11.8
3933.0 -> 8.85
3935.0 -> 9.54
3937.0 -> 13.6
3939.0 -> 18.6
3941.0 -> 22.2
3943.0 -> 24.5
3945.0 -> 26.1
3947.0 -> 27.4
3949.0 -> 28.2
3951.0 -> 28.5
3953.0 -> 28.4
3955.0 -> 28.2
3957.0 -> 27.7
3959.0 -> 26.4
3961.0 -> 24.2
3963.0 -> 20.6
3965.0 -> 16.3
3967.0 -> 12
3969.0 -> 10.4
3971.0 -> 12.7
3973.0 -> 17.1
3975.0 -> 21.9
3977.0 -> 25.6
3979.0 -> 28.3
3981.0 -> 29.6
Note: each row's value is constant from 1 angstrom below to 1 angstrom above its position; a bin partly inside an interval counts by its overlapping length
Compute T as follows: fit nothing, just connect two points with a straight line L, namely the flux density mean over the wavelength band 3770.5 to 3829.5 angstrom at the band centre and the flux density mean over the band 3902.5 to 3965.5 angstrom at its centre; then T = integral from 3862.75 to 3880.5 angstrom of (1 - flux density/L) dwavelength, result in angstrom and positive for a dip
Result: -1.9 angstrom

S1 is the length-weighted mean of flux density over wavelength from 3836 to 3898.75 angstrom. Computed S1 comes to 25.7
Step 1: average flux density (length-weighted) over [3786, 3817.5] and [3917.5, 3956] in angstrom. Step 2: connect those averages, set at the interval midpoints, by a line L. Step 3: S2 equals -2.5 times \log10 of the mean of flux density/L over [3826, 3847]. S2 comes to 0.20 mag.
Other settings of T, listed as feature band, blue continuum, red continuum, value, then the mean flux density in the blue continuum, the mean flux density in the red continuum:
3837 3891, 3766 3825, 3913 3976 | -4.3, 26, 21.8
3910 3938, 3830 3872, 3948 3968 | 2.5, 25.1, 24.1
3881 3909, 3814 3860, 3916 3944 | -4.5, 24.4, 20.3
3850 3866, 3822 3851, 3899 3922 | -2.5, 22.5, 28.9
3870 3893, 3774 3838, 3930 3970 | -2.0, 25.1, 20.7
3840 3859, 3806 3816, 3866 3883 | 0.3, 28.4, 27.3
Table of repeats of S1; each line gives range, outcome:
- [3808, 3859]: 24.9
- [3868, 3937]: 24.7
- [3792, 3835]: 24.5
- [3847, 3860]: 28.5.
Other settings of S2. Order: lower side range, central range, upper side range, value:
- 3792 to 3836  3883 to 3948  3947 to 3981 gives -0.03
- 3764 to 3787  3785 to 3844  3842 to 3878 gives 0.12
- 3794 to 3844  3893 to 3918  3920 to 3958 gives -0.25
